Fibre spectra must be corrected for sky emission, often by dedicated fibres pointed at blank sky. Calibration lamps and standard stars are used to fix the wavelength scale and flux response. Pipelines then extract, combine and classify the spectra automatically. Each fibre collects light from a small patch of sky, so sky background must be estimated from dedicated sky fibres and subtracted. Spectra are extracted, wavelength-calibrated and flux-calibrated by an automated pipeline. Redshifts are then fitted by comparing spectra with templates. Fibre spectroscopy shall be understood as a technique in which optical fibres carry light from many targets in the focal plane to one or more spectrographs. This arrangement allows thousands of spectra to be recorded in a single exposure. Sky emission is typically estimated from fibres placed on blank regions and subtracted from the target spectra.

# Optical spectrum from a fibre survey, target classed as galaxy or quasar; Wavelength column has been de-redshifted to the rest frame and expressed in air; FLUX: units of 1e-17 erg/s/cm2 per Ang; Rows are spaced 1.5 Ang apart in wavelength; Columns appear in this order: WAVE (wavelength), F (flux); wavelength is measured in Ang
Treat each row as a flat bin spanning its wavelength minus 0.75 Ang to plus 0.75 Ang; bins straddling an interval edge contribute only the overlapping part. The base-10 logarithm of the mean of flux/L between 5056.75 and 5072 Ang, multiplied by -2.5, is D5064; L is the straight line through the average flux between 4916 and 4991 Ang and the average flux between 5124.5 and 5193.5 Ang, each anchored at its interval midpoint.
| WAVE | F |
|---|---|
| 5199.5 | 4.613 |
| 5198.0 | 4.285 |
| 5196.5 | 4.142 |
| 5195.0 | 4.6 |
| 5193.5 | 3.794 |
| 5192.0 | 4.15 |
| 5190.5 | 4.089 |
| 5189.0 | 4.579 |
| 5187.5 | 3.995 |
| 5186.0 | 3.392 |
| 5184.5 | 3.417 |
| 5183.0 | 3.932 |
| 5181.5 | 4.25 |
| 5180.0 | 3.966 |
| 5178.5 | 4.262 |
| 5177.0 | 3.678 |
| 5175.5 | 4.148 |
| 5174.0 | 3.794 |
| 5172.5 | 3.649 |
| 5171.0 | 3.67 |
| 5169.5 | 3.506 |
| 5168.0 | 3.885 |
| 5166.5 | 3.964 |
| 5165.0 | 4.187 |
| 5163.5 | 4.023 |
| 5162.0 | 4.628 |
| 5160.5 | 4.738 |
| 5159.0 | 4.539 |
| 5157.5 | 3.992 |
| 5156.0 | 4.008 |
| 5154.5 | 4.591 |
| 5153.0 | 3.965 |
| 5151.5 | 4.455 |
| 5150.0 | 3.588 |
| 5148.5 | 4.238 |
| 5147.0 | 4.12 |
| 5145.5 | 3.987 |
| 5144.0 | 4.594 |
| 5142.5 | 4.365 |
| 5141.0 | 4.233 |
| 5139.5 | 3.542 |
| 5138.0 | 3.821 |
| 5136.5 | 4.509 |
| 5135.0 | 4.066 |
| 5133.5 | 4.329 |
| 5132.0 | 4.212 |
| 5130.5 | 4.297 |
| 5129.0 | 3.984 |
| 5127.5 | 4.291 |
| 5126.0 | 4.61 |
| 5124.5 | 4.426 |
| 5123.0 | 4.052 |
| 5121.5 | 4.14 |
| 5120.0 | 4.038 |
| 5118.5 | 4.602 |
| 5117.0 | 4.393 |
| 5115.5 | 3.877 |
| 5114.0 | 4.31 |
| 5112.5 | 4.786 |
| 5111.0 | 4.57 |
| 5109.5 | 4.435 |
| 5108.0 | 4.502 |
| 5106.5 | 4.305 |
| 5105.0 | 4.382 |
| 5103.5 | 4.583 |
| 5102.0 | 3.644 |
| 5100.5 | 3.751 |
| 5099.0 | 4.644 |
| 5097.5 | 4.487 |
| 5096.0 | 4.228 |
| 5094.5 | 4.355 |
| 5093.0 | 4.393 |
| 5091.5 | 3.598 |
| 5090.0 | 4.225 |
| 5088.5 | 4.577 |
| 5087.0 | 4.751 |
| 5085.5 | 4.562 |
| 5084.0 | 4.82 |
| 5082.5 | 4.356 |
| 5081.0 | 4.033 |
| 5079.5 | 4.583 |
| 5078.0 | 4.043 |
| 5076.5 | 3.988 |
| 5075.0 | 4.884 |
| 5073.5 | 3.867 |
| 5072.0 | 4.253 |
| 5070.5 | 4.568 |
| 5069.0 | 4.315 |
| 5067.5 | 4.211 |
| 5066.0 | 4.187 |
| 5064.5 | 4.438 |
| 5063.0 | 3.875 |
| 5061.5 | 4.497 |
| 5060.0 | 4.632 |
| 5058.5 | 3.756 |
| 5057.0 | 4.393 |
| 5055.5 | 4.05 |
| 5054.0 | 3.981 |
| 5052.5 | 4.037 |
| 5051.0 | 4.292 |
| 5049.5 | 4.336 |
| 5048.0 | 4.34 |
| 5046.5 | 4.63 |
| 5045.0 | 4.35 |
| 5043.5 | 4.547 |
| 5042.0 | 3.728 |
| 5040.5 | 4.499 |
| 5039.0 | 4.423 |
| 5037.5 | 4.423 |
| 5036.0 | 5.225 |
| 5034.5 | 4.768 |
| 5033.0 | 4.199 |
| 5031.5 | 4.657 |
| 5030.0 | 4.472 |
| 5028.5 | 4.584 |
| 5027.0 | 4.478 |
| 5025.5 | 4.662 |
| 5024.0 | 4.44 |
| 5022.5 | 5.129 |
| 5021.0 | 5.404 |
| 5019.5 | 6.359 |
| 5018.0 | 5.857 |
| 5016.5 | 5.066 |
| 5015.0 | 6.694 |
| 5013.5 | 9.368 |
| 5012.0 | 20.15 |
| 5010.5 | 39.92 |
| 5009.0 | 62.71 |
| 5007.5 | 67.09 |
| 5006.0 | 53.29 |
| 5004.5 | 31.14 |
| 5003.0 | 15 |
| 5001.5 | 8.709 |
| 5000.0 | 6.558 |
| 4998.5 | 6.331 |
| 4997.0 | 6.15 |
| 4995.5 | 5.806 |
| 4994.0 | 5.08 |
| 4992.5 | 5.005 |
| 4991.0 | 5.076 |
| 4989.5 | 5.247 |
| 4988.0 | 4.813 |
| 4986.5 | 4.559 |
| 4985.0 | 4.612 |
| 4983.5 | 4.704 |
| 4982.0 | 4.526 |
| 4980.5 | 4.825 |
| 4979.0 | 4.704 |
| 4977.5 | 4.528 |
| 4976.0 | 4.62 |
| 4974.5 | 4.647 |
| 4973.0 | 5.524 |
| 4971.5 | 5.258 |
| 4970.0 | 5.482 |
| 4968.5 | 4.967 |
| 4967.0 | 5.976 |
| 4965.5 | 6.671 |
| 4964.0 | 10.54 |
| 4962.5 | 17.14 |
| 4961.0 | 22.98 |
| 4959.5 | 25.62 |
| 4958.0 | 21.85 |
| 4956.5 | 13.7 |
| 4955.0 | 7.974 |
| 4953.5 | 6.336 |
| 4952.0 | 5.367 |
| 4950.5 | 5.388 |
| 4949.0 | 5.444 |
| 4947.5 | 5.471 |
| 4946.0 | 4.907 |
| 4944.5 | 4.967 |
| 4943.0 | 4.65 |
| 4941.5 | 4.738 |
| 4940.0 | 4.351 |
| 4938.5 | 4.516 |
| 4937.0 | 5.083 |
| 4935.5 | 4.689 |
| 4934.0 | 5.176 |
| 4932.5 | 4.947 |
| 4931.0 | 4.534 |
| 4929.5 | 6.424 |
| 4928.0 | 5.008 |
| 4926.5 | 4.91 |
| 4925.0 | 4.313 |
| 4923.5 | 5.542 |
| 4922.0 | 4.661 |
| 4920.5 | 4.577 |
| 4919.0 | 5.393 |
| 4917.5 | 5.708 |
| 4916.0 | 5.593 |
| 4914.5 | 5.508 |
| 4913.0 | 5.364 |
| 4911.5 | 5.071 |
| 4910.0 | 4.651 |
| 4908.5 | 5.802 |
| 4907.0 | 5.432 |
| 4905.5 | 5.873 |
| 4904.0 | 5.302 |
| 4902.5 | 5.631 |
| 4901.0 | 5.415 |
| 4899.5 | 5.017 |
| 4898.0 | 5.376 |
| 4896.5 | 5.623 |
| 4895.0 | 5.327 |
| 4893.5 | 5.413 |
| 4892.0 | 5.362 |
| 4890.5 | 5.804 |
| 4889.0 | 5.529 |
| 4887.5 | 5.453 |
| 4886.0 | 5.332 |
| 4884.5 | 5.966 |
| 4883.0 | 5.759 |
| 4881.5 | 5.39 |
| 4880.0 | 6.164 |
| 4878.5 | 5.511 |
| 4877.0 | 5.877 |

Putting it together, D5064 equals 0.236 mag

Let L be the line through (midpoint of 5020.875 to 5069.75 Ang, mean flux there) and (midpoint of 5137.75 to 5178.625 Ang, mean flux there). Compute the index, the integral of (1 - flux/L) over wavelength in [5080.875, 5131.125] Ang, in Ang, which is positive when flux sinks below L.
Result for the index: -1.1 Ang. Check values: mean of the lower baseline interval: 4.41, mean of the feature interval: 4.33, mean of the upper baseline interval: 4.08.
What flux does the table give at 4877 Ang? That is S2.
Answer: 5.877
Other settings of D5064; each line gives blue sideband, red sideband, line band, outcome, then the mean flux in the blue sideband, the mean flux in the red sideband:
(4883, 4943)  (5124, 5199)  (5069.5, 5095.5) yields 0.03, 5.24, 4.11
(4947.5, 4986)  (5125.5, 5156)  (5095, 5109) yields 0.20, 8.45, 4.18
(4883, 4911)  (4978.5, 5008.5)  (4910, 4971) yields 0.25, 5.47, 13.1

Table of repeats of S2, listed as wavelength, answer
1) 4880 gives 6.164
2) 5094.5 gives 4.355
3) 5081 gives 4.033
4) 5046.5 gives 4.63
